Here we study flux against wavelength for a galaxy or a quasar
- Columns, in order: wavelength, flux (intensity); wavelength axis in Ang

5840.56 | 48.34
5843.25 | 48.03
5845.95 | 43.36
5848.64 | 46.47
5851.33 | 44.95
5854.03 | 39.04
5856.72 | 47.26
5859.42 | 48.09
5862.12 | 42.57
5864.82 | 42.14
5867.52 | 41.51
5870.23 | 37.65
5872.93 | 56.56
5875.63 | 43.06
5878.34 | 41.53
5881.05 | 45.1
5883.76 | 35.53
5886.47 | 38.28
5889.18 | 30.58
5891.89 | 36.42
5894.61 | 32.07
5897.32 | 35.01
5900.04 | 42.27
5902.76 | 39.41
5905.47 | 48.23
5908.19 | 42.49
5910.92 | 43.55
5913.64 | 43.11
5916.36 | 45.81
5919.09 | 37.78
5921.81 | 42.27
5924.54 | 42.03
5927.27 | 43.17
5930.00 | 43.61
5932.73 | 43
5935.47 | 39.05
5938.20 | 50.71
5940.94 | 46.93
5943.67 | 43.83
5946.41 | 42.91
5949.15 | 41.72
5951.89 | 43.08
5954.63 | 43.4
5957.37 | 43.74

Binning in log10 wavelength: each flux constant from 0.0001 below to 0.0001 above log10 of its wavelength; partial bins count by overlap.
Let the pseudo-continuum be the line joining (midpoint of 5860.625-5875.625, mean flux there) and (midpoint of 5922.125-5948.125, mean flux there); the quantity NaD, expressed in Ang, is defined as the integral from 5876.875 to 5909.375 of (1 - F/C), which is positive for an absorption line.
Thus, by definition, 3.73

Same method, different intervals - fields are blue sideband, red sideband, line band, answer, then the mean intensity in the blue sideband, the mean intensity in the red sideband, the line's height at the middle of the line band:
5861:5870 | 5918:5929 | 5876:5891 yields 1.1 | 41.5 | 41.5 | 41.5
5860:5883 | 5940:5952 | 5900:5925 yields 0.5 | 43.7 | 43.7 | 43.7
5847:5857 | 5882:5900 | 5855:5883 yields -2.8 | 44.1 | 35.4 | 40.3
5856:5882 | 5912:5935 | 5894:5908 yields 1.0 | 44.5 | 42.5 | 43.3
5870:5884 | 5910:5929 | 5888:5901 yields 2.5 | 44.3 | 42.5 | 43.6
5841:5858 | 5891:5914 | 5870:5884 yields -0.6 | 45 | 40.2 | 42.5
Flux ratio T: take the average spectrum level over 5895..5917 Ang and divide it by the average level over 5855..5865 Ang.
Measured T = 0.93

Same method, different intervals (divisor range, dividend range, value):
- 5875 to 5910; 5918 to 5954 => 1.10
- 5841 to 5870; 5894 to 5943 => 0.96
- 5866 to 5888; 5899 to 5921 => 1.01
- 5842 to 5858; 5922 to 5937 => 0.94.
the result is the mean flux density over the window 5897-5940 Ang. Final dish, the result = 42.8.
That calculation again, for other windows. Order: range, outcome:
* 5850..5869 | 43.6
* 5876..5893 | 38.2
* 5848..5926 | 41.7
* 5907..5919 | 43.1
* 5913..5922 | 42.2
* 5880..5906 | 37.9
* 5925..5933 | 43.2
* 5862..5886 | 42.7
